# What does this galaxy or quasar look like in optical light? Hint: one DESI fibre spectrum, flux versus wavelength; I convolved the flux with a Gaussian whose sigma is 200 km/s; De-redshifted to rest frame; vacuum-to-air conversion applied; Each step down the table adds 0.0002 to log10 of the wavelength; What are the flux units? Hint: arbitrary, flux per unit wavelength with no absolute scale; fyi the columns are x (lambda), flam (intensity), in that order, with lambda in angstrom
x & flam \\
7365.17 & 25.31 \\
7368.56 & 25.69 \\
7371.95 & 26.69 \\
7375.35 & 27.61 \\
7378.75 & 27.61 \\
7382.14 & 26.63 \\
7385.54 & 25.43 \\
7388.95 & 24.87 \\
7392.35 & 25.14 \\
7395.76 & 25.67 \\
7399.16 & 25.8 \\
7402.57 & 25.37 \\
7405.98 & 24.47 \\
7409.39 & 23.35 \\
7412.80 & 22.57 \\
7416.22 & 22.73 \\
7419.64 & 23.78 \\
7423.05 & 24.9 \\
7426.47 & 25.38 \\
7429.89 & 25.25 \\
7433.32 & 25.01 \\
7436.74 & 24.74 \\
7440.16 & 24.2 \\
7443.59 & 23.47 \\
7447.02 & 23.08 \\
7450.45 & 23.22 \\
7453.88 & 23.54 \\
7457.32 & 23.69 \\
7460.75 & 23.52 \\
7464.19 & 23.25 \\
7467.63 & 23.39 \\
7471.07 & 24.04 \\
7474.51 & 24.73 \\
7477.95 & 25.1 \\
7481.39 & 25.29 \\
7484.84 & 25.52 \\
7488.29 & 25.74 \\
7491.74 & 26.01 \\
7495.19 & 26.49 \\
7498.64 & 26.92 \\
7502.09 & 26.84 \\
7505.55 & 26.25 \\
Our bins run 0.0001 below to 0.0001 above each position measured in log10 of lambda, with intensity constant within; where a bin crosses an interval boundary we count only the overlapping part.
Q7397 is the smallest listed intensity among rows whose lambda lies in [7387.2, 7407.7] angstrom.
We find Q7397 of 24.47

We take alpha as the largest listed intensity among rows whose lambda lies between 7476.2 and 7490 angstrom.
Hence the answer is 25.74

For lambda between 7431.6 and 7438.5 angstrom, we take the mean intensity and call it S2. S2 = 24.9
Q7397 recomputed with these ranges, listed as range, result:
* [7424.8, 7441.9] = 24.2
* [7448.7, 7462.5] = 23.22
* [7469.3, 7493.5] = 24.04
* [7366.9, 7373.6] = 25.69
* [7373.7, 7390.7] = 24.87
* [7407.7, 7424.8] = 22.57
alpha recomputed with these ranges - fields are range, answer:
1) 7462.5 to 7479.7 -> 25.1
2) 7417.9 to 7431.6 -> 25.38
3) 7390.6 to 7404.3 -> 25.8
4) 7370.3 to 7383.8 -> 27.61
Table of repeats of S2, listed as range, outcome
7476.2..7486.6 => 25.3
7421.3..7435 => 25.1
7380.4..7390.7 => 25.7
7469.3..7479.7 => 24.6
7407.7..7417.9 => 22.9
